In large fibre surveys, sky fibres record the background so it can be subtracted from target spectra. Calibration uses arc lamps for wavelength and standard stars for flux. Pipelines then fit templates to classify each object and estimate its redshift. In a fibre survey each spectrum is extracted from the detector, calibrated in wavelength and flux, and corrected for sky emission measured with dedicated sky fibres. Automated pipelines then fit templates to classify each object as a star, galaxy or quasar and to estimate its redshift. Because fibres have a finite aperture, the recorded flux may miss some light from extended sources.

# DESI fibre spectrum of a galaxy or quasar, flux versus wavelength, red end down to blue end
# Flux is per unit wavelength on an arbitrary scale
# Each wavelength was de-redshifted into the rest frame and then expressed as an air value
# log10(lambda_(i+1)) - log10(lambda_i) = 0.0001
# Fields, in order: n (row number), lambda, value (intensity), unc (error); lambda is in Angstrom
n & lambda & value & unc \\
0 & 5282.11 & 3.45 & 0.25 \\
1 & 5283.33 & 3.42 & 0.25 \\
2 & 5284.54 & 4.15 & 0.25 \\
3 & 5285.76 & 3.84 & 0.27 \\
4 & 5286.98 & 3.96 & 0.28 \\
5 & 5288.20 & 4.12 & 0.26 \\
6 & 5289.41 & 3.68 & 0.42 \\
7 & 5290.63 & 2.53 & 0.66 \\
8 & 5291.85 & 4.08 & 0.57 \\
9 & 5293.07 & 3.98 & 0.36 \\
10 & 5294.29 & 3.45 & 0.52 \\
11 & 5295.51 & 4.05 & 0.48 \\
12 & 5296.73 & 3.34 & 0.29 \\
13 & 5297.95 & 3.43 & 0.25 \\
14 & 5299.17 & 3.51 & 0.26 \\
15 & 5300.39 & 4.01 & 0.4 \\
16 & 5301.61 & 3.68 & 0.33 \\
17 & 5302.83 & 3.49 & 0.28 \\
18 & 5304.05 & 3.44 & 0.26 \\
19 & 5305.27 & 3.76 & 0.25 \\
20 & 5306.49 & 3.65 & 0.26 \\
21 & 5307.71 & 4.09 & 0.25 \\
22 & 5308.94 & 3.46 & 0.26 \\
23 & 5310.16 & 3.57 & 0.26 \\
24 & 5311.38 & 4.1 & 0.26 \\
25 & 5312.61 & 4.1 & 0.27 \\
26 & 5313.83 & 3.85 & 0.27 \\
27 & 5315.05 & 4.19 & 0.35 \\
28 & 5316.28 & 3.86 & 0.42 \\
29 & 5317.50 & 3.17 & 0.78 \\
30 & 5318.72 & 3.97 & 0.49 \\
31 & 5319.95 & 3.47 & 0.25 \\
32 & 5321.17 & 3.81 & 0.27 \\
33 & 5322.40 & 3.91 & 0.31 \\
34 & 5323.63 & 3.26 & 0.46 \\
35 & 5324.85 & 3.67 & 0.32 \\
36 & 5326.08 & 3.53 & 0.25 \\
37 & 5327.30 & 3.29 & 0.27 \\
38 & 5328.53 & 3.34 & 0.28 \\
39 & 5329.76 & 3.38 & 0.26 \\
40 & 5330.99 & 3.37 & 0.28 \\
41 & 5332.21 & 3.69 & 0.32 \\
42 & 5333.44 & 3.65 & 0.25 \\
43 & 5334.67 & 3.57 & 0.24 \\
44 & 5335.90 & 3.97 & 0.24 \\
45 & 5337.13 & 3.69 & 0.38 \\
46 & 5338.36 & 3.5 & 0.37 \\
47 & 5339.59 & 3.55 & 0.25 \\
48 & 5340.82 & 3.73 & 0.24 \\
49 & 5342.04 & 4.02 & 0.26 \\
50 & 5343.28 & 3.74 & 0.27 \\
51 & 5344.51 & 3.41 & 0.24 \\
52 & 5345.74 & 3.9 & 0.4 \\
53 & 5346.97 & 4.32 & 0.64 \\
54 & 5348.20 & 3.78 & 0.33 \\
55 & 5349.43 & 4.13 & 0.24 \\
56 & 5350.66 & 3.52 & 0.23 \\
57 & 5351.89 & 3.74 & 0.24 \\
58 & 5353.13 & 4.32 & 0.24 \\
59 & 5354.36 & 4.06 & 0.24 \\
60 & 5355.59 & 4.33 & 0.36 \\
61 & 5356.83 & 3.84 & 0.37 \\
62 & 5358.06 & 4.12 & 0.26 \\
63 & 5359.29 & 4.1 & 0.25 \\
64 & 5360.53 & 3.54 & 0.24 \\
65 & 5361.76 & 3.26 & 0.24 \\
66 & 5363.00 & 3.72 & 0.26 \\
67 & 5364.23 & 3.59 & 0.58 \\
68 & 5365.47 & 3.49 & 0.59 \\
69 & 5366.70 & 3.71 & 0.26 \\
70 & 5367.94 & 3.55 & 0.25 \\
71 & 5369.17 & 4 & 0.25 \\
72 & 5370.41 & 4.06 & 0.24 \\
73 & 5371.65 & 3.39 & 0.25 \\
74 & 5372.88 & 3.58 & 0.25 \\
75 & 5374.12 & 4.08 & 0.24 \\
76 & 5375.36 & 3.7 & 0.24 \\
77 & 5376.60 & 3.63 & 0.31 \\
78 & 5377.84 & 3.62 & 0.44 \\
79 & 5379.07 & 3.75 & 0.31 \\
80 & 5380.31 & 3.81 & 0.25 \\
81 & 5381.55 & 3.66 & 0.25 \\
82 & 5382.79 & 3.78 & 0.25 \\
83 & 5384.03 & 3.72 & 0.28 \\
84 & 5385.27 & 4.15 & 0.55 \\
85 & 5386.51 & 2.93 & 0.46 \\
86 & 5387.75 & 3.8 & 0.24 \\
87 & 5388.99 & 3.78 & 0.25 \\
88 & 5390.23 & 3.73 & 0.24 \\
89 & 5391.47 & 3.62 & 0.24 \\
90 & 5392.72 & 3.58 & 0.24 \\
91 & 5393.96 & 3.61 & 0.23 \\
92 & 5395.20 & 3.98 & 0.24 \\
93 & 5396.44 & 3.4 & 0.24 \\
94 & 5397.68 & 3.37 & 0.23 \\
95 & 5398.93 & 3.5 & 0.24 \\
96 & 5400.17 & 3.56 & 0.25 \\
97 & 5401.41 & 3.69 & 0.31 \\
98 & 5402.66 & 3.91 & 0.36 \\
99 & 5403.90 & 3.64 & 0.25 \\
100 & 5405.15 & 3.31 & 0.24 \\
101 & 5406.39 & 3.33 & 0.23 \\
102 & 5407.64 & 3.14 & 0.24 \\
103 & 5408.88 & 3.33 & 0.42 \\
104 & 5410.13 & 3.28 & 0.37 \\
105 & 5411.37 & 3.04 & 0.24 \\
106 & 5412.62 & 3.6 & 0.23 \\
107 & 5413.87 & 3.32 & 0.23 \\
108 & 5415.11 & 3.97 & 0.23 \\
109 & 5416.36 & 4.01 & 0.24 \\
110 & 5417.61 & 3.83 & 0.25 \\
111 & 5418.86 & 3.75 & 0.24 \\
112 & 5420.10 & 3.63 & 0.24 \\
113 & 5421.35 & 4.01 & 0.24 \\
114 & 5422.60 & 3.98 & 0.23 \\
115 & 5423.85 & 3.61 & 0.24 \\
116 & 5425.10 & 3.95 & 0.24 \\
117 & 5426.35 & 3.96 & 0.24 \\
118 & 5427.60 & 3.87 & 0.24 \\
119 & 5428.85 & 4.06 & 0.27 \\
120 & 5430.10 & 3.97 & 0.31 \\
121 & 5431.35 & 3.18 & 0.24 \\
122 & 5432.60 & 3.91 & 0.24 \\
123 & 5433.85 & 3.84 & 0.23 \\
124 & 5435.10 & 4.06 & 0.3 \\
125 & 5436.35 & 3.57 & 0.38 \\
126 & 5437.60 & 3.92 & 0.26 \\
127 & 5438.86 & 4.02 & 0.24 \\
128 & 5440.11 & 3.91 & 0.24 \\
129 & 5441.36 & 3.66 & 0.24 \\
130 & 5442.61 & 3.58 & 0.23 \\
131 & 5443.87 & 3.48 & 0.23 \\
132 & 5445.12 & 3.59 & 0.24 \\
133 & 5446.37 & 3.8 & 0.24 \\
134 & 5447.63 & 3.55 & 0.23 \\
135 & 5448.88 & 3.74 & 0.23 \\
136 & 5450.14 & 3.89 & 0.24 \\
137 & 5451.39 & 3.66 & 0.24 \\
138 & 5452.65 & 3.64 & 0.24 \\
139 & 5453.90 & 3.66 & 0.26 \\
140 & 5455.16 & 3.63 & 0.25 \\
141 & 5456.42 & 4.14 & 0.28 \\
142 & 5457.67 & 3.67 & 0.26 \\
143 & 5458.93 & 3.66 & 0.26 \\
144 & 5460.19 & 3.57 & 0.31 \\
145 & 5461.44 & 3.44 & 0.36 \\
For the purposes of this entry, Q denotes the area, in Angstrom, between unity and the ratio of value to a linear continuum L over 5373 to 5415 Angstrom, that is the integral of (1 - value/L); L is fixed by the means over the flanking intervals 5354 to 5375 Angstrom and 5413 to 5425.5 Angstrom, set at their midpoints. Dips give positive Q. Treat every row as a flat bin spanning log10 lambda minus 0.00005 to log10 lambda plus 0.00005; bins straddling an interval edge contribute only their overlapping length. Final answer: 2.2 Angstrom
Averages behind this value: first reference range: 3.78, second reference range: 3.8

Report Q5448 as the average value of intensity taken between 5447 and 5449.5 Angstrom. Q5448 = 3.65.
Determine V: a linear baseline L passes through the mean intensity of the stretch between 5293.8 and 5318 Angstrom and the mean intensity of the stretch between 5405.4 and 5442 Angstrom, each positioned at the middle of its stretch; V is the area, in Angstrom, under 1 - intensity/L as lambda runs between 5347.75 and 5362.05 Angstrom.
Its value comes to -0.8 Angstrom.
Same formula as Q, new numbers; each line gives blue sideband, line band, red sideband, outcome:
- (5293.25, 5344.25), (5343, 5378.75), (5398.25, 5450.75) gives -1.2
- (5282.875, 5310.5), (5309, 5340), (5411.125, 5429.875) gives 0.4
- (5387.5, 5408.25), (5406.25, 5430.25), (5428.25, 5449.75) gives -0.1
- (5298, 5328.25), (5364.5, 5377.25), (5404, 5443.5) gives -0.1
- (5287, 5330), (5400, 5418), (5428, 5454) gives 1.0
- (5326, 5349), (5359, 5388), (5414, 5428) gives 0.4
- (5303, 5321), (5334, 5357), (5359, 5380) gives -0.8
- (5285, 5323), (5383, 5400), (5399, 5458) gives 0.4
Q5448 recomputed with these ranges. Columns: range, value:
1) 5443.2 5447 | 3.62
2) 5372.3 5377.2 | 3.74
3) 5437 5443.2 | 3.82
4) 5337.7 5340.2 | 3.53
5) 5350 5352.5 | 3.64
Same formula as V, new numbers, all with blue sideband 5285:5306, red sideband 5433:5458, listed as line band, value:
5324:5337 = 0.5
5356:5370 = -0.1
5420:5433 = -0.3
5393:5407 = 0.6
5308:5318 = -0.3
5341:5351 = -0.4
